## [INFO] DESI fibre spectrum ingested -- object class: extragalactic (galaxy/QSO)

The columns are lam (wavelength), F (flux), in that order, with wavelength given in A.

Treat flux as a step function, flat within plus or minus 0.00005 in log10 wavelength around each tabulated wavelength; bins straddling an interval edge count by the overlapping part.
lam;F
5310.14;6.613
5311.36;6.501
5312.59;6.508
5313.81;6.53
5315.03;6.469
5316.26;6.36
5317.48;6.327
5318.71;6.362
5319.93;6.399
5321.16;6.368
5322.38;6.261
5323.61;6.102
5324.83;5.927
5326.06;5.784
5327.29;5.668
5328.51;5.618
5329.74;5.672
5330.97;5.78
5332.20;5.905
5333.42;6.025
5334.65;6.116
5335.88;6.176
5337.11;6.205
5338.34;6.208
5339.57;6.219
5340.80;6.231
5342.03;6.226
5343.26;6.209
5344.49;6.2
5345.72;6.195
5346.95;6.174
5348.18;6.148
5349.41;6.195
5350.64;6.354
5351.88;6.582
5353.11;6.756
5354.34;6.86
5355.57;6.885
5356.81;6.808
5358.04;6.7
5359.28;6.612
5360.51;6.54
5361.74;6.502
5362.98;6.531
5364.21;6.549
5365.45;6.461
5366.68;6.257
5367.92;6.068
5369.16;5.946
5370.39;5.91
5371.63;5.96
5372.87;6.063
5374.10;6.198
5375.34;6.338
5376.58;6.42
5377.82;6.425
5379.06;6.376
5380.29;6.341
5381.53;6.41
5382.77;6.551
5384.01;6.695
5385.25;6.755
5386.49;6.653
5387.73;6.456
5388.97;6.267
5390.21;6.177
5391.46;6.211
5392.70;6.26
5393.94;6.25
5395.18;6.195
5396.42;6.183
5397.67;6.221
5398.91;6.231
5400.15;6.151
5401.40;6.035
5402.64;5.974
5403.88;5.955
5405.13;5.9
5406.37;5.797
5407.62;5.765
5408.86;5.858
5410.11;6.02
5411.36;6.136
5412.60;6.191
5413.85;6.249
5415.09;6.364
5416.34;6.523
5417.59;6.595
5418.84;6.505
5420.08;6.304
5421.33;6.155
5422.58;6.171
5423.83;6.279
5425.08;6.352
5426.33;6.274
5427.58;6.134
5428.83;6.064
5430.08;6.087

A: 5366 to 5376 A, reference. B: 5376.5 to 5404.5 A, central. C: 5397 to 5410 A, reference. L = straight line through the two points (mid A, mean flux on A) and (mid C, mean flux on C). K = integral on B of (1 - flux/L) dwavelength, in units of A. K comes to -1.3 A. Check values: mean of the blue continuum 6.1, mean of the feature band 6.31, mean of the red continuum 5.99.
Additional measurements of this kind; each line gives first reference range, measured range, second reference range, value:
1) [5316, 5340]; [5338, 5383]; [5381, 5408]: -1.6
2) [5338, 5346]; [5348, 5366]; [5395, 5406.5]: -1.2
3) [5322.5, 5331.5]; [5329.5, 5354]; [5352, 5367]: 0.0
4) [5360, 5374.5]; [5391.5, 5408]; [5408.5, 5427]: 0.5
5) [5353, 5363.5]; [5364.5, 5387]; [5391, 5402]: 0.5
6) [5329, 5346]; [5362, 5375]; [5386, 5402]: -0.1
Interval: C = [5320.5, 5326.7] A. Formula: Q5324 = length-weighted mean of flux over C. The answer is 6.08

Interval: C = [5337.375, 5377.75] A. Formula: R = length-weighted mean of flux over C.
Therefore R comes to 6.35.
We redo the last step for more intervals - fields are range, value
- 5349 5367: 6.58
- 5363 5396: 6.32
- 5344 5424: 6.3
